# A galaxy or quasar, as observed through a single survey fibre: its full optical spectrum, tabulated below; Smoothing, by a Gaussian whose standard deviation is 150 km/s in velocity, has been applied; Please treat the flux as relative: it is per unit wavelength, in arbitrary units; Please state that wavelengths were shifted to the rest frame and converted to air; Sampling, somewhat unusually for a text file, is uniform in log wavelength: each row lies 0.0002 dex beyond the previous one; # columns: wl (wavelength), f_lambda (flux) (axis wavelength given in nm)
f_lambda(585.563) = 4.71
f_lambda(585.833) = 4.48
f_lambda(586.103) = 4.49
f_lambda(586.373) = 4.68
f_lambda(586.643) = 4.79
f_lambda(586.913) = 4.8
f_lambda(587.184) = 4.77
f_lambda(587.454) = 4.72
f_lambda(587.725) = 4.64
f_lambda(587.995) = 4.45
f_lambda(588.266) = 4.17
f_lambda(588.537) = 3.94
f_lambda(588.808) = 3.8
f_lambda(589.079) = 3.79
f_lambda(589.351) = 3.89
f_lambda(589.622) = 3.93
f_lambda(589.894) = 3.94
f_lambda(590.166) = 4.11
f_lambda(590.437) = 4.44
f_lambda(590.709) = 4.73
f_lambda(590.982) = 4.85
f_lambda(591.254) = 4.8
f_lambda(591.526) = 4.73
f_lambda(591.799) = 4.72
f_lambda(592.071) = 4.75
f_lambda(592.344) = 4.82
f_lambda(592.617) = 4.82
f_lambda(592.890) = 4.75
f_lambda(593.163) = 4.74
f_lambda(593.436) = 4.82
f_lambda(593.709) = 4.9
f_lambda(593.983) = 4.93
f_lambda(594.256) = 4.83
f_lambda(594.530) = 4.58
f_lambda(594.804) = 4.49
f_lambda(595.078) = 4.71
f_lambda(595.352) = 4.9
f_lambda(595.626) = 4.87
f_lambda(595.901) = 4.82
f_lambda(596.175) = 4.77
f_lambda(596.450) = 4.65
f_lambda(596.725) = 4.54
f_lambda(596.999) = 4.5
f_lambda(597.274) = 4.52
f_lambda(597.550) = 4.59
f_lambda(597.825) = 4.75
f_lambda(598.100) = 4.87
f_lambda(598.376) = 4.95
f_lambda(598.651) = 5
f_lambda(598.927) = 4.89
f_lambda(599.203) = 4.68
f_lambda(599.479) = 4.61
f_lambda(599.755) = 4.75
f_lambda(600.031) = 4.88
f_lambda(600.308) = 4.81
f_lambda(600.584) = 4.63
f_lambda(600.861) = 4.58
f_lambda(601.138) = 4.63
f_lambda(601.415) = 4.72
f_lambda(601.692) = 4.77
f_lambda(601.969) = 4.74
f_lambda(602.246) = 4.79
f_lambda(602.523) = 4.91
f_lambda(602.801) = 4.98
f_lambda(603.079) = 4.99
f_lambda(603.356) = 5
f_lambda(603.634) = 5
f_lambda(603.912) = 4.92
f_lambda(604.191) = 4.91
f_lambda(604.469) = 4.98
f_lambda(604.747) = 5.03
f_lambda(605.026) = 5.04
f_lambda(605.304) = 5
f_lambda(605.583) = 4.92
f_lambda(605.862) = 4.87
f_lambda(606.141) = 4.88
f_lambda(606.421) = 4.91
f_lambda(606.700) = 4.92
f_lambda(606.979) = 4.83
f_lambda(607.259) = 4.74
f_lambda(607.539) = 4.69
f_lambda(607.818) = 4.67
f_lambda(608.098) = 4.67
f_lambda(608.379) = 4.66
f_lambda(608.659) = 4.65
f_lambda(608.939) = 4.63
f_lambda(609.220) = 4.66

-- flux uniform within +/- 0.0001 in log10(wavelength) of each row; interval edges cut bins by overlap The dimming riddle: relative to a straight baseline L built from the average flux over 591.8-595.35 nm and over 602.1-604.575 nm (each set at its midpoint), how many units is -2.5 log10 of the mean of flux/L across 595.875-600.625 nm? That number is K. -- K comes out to 0.03 mag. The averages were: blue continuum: 4.77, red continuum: 4.94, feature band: 4.73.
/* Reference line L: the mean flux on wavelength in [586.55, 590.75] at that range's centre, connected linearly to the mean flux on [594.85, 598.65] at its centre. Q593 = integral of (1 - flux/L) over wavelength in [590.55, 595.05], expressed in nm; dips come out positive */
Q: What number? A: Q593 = -0.247 nm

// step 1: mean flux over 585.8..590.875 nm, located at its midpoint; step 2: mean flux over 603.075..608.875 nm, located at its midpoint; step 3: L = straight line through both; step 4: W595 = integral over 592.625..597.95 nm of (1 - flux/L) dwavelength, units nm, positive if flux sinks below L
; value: -0.20 nm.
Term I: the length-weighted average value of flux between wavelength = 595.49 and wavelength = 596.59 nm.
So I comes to 4.77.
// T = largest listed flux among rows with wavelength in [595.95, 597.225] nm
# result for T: 4.77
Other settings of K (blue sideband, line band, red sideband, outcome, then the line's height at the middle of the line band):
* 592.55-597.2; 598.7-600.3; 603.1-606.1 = 0.02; 4.85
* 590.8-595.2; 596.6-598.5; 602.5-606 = 0.04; 4.85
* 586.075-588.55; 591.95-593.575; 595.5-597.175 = -0.03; 4.64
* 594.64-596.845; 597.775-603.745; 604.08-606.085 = 0.01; 4.85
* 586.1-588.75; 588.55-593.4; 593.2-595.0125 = 0.05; 4.65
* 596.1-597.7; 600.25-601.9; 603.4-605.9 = 0.02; 4.79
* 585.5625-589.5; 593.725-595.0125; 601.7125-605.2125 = -0.02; 4.63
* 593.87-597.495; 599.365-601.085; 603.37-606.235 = 0.03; 4.83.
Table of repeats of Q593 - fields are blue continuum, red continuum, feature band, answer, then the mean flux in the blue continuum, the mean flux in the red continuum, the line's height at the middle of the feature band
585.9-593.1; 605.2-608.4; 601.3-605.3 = -0.14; 4.48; 4.82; 4.75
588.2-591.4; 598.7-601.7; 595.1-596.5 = -0.09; 4.2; 4.73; 4.51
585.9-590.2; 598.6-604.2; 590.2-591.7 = -0.08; 4.31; 4.81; 4.42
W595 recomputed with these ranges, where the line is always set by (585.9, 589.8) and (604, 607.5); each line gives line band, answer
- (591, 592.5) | -0.102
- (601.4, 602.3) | 0.006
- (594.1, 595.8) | -0.061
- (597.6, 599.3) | -0.061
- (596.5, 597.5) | 0.021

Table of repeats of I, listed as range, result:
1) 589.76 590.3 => 4.02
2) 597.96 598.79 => 4.94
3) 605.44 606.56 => 4.89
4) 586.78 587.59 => 4.76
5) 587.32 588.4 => 4.5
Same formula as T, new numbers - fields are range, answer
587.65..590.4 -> 4.64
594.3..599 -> 5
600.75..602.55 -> 4.91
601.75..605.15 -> 5.04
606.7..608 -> 4.92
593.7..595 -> 4.93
